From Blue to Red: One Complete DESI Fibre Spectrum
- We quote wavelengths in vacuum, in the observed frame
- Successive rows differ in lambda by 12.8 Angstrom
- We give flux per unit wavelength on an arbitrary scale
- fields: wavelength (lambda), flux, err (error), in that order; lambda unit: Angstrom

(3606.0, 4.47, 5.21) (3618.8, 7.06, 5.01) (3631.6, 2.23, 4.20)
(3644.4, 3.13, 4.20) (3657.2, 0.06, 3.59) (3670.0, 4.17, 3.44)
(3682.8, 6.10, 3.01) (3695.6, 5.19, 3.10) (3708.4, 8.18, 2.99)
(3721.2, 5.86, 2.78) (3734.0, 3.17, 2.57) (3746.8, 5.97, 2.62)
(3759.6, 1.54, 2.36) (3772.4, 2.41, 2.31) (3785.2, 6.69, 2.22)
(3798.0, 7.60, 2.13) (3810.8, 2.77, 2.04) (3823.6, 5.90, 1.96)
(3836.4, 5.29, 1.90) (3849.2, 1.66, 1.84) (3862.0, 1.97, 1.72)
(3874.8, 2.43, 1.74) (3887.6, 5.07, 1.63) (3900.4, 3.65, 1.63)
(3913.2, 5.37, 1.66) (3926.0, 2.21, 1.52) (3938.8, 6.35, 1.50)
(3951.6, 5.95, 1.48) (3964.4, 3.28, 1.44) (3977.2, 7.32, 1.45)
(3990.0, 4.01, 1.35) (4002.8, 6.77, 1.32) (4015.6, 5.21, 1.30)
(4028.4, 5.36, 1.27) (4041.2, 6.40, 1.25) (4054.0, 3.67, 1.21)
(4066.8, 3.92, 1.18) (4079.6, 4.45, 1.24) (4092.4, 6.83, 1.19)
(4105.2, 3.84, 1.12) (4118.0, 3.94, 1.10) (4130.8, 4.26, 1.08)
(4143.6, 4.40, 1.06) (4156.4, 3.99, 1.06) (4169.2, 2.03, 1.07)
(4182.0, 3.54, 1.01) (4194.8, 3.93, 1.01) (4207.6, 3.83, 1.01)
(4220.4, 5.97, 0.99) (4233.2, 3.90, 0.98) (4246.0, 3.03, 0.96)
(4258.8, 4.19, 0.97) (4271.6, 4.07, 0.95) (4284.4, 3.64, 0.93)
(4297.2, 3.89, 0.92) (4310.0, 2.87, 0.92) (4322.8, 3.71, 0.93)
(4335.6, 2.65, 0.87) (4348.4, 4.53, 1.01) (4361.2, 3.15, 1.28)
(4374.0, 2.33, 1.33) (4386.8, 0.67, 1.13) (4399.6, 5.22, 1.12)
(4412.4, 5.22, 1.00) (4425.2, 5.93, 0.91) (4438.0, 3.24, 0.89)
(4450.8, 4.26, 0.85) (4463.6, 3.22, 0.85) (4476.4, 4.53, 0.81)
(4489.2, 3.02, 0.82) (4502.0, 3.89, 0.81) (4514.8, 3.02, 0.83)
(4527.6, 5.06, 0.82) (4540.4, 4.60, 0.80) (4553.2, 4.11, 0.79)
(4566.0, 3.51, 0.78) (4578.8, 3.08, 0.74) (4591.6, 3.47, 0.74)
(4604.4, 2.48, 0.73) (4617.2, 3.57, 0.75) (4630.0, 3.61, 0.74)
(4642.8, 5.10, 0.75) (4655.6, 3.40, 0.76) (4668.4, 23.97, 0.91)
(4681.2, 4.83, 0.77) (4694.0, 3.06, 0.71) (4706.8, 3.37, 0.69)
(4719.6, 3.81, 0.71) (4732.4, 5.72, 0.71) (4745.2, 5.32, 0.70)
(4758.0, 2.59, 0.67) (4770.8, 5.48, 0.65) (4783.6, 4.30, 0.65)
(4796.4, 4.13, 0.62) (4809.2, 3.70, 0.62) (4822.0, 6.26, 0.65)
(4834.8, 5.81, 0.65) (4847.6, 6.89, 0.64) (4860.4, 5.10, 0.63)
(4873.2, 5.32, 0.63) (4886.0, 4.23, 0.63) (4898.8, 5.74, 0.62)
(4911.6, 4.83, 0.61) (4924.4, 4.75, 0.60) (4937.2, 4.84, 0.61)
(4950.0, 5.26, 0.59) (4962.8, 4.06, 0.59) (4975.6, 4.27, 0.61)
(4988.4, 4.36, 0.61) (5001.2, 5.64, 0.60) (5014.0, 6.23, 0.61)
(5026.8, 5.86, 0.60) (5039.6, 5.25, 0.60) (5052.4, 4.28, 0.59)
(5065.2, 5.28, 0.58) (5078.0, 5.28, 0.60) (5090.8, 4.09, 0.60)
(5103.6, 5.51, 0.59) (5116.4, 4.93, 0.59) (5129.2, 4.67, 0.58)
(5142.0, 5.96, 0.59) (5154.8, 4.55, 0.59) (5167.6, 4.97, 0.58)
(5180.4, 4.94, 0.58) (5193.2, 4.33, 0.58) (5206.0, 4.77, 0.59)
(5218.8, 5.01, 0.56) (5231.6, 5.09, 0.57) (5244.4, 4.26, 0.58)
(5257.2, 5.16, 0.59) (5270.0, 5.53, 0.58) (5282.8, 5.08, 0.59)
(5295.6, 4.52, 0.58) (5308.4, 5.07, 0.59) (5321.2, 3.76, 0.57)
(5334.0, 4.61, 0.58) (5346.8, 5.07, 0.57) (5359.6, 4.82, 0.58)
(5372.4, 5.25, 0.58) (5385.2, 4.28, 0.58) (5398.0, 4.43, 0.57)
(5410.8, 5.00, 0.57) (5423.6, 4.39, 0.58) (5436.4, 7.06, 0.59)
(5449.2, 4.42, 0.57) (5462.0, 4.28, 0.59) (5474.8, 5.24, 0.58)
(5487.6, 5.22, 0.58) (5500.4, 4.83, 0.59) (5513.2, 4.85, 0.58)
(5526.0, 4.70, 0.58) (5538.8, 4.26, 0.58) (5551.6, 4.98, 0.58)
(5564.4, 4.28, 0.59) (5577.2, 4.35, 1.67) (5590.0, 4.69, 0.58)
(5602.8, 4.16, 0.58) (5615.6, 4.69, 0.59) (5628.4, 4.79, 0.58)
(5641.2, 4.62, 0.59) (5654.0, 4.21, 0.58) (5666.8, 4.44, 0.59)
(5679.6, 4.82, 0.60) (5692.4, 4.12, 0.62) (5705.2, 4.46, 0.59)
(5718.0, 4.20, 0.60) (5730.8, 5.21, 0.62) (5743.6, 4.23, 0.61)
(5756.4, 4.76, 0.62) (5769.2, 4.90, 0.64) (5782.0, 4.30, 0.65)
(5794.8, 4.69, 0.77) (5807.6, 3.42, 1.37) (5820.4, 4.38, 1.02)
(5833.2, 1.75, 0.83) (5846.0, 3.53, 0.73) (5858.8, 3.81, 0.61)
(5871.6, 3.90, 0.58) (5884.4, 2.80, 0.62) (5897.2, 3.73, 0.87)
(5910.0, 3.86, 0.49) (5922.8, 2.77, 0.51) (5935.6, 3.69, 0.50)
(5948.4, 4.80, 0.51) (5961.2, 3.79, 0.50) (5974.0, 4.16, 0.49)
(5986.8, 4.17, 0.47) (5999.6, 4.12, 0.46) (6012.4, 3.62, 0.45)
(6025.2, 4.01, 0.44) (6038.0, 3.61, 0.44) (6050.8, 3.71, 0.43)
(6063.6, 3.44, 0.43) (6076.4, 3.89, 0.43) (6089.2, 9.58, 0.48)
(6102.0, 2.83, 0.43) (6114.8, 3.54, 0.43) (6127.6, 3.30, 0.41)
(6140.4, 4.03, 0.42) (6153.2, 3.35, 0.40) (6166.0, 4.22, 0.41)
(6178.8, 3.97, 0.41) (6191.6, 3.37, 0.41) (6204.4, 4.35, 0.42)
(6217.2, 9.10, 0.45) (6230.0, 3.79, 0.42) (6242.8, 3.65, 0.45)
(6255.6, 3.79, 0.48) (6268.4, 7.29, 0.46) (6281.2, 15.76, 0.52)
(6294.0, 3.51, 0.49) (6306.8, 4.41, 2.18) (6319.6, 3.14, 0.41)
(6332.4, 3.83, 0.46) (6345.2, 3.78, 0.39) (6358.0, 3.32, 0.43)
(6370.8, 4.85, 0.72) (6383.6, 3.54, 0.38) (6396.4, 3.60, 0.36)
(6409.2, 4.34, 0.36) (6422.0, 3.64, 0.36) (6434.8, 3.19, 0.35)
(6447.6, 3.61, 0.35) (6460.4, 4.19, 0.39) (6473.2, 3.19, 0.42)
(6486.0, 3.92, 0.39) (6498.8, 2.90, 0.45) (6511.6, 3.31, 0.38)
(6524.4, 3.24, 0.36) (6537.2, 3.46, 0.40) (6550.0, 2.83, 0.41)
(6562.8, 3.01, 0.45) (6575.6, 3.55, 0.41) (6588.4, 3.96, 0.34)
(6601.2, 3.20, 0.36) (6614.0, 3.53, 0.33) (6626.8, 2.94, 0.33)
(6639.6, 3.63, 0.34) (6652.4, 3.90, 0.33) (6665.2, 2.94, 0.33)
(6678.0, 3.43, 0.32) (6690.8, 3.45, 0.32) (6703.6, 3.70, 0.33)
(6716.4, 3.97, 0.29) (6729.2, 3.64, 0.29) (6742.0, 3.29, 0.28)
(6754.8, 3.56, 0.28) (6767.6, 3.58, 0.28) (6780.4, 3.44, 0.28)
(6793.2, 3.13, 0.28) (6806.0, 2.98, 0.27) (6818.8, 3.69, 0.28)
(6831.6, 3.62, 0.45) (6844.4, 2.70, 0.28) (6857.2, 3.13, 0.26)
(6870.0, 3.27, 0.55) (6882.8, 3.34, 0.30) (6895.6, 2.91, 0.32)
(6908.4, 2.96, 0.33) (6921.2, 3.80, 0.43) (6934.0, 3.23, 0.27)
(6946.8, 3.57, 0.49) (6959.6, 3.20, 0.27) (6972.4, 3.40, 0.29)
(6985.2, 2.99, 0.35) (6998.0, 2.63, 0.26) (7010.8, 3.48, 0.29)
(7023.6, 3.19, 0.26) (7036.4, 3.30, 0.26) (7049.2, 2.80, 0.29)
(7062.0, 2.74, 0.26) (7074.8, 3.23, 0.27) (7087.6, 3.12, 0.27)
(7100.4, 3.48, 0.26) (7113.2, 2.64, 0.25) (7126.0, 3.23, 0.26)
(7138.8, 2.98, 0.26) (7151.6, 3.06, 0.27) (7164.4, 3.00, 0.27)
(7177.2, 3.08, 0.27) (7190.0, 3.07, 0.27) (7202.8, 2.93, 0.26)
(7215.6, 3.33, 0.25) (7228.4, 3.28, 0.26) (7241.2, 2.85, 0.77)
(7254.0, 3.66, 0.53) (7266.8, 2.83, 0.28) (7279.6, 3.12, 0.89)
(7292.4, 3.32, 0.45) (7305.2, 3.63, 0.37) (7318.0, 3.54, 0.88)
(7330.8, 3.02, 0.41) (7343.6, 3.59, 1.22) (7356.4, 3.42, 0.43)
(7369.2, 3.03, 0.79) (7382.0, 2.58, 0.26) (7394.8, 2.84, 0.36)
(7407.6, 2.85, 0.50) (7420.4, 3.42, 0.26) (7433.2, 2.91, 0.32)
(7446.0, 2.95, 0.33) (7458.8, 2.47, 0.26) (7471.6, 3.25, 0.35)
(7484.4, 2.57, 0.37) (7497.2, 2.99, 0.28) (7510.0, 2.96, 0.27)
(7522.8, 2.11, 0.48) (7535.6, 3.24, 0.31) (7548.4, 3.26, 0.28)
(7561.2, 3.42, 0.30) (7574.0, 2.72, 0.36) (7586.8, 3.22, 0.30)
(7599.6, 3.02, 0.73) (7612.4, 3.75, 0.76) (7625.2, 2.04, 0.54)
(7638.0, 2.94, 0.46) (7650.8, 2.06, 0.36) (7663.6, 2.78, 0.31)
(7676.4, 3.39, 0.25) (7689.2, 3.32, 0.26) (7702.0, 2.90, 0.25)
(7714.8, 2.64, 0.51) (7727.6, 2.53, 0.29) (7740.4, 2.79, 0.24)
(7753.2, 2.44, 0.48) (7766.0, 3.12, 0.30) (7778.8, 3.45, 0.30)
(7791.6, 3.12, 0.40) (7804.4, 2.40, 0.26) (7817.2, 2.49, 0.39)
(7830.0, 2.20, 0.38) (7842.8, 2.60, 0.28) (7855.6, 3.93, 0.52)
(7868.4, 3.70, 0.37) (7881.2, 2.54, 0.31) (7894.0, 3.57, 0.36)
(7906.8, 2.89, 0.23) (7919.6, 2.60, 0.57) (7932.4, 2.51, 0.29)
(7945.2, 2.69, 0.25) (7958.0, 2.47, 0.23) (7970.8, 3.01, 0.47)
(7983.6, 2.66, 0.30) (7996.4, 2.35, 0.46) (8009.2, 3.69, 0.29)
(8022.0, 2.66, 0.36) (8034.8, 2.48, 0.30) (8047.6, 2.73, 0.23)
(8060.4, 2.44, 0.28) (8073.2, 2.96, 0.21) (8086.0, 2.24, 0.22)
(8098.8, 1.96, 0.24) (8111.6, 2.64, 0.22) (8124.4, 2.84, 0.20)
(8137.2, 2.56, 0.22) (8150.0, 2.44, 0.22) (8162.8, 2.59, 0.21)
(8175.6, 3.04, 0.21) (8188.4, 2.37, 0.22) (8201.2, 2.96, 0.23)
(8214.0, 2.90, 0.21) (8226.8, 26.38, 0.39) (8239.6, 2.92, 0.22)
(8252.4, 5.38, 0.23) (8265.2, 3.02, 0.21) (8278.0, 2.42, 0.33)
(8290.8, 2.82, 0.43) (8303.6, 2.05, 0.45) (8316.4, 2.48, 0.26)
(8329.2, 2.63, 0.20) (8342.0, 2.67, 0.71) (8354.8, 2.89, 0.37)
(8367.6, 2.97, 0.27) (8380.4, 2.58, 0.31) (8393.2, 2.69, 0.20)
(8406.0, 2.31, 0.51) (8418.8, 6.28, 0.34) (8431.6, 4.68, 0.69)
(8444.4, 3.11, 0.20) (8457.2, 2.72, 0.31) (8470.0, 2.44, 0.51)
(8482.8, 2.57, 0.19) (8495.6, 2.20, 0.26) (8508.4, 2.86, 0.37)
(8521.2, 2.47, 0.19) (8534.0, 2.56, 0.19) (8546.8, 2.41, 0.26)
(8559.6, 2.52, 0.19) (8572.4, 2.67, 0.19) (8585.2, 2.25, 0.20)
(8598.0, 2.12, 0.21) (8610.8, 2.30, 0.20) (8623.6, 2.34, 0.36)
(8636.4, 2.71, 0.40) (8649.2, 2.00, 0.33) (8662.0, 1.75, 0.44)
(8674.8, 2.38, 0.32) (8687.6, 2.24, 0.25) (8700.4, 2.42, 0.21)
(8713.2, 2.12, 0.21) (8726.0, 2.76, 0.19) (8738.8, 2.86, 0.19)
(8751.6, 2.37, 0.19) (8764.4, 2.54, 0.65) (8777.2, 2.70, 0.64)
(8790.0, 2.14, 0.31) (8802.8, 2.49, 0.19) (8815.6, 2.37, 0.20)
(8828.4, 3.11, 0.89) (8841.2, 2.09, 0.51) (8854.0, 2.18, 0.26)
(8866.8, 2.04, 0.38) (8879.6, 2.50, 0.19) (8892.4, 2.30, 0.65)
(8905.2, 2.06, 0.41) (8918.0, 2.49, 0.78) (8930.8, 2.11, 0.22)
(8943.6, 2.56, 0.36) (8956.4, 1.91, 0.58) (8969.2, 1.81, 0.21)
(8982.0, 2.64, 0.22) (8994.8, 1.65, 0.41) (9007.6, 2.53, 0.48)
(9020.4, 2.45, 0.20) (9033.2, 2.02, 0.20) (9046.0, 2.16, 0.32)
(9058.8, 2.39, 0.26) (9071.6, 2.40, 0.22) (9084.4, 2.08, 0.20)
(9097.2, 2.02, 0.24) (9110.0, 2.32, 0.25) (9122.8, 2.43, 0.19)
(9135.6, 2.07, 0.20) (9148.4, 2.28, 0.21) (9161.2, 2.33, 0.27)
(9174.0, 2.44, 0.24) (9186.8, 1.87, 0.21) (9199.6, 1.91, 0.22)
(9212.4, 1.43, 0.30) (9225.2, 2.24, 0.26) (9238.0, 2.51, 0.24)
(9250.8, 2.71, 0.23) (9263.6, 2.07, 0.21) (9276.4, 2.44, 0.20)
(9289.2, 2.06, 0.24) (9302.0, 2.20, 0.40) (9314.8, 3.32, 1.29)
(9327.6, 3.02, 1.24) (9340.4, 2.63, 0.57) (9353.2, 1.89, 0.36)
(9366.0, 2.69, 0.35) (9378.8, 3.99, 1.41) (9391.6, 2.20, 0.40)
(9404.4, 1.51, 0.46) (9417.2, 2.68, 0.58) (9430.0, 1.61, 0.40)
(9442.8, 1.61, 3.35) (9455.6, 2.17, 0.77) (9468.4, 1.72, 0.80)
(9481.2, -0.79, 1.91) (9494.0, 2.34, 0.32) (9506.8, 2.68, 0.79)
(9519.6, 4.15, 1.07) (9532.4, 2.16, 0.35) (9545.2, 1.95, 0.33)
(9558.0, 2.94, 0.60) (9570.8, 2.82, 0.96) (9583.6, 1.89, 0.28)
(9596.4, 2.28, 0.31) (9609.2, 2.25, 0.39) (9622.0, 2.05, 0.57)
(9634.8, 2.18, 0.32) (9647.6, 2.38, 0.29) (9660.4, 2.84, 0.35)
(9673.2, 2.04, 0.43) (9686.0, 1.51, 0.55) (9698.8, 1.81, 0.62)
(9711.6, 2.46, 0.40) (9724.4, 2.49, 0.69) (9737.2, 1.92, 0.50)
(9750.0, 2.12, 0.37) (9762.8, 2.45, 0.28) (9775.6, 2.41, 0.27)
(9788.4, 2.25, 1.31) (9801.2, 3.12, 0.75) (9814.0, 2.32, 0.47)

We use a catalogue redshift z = 0.253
